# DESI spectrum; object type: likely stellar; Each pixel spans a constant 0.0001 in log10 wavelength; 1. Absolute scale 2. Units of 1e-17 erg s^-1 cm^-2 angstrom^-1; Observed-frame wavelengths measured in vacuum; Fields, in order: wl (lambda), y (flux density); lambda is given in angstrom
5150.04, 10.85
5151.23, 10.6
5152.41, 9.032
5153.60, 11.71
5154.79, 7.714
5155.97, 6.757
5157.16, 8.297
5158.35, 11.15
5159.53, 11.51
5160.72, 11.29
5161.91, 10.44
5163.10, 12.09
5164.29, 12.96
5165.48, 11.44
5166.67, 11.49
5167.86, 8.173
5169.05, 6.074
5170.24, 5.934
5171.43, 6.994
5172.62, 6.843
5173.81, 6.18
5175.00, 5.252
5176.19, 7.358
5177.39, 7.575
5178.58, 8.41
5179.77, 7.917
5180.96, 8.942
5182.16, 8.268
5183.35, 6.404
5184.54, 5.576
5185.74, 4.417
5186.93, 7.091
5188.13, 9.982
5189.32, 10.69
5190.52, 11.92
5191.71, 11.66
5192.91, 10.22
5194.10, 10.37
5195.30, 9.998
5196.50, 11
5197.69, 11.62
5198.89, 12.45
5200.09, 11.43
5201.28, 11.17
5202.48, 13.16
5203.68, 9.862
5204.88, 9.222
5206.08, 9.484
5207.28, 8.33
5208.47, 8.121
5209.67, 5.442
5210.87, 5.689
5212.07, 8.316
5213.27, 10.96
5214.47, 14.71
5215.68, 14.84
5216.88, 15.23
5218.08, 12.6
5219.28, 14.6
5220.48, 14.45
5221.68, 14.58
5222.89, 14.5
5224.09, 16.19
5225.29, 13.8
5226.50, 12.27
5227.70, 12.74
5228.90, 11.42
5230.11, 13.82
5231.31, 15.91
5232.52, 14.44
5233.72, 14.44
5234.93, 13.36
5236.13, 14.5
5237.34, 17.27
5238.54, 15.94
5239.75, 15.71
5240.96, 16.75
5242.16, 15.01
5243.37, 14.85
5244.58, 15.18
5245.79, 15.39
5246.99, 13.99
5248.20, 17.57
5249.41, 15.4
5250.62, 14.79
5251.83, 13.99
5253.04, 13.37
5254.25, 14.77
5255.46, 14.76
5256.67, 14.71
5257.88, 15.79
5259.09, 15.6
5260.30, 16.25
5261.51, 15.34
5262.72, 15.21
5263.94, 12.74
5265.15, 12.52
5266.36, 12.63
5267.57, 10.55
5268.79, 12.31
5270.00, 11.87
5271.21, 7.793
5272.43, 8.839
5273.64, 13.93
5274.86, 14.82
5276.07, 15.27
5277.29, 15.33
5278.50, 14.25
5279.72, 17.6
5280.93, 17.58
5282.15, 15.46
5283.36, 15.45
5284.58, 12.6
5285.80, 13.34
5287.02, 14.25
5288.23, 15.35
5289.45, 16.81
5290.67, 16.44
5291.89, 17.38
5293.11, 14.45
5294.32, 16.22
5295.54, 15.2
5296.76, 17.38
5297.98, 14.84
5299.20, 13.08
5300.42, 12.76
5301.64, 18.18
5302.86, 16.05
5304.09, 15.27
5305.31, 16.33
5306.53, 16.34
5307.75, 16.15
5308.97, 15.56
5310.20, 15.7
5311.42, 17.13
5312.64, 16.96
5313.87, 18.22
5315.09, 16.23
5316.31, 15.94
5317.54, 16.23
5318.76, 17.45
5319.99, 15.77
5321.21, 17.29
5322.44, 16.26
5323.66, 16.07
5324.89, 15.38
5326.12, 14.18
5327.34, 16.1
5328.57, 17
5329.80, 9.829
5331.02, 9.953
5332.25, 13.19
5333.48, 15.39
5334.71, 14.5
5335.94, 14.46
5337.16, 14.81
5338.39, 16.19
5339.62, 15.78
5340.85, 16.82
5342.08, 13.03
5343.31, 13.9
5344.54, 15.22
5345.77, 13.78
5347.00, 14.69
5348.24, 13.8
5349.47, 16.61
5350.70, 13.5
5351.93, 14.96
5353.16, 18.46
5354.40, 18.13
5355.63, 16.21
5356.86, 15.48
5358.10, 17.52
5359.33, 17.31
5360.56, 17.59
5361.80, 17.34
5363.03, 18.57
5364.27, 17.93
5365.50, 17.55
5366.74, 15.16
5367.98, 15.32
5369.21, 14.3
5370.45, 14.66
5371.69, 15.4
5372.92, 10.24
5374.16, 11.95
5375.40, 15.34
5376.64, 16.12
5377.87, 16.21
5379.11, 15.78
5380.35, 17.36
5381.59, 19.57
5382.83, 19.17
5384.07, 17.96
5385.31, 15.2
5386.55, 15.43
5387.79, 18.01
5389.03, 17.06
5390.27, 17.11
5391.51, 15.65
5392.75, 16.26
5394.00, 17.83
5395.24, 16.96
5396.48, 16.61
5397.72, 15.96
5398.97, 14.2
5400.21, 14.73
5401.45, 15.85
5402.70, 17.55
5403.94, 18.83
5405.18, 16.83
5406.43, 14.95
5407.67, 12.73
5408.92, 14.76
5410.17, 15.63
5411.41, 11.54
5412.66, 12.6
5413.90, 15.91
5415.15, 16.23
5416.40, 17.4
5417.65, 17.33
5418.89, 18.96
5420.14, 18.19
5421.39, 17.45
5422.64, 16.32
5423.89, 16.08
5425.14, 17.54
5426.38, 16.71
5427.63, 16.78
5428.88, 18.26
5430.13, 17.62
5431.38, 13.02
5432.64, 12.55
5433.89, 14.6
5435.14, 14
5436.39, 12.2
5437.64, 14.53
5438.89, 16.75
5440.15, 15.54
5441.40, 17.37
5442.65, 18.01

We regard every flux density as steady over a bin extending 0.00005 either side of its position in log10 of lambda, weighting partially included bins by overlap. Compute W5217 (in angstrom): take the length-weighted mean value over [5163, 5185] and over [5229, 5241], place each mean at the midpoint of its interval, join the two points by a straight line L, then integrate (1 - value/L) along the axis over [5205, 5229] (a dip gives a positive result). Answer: 2.13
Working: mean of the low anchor 8.02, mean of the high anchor 15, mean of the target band 11.9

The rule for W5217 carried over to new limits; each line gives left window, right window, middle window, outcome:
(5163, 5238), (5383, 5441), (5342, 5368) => -2.7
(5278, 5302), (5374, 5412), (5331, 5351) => 1.5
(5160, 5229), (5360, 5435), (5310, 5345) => -3.3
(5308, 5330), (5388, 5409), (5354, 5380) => 0.4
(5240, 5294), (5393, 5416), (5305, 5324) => -2.0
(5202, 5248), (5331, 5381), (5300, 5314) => -1.6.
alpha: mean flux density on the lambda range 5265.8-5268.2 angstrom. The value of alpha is 11.6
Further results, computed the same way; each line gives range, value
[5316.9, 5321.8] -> 16.7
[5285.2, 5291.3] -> 15.2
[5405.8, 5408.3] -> 13.8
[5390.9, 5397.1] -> 16.7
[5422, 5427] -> 16.7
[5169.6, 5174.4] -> 6.49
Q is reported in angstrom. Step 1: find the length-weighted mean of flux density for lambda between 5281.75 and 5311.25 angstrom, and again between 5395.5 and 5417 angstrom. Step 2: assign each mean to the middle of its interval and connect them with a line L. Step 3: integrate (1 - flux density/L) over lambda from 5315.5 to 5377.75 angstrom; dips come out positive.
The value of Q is 0.3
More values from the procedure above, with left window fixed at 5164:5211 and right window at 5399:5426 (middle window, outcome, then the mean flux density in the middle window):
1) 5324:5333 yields -0.3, 13.8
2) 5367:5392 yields -1.5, 15.9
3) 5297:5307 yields -2.3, 15.4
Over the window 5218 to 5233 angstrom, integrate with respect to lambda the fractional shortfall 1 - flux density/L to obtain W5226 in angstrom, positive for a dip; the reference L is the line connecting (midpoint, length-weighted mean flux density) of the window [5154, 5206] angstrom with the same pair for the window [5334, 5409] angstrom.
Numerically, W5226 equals -4.4 angstrom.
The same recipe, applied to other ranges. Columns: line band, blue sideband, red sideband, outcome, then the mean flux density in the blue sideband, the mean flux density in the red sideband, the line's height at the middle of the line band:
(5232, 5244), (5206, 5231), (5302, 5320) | -2.0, 12.1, 16.4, 13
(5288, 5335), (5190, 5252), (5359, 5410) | -2.9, 12.9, 16.2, 14.7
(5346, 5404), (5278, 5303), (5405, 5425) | -1.8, 15.5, 15.8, 15.7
